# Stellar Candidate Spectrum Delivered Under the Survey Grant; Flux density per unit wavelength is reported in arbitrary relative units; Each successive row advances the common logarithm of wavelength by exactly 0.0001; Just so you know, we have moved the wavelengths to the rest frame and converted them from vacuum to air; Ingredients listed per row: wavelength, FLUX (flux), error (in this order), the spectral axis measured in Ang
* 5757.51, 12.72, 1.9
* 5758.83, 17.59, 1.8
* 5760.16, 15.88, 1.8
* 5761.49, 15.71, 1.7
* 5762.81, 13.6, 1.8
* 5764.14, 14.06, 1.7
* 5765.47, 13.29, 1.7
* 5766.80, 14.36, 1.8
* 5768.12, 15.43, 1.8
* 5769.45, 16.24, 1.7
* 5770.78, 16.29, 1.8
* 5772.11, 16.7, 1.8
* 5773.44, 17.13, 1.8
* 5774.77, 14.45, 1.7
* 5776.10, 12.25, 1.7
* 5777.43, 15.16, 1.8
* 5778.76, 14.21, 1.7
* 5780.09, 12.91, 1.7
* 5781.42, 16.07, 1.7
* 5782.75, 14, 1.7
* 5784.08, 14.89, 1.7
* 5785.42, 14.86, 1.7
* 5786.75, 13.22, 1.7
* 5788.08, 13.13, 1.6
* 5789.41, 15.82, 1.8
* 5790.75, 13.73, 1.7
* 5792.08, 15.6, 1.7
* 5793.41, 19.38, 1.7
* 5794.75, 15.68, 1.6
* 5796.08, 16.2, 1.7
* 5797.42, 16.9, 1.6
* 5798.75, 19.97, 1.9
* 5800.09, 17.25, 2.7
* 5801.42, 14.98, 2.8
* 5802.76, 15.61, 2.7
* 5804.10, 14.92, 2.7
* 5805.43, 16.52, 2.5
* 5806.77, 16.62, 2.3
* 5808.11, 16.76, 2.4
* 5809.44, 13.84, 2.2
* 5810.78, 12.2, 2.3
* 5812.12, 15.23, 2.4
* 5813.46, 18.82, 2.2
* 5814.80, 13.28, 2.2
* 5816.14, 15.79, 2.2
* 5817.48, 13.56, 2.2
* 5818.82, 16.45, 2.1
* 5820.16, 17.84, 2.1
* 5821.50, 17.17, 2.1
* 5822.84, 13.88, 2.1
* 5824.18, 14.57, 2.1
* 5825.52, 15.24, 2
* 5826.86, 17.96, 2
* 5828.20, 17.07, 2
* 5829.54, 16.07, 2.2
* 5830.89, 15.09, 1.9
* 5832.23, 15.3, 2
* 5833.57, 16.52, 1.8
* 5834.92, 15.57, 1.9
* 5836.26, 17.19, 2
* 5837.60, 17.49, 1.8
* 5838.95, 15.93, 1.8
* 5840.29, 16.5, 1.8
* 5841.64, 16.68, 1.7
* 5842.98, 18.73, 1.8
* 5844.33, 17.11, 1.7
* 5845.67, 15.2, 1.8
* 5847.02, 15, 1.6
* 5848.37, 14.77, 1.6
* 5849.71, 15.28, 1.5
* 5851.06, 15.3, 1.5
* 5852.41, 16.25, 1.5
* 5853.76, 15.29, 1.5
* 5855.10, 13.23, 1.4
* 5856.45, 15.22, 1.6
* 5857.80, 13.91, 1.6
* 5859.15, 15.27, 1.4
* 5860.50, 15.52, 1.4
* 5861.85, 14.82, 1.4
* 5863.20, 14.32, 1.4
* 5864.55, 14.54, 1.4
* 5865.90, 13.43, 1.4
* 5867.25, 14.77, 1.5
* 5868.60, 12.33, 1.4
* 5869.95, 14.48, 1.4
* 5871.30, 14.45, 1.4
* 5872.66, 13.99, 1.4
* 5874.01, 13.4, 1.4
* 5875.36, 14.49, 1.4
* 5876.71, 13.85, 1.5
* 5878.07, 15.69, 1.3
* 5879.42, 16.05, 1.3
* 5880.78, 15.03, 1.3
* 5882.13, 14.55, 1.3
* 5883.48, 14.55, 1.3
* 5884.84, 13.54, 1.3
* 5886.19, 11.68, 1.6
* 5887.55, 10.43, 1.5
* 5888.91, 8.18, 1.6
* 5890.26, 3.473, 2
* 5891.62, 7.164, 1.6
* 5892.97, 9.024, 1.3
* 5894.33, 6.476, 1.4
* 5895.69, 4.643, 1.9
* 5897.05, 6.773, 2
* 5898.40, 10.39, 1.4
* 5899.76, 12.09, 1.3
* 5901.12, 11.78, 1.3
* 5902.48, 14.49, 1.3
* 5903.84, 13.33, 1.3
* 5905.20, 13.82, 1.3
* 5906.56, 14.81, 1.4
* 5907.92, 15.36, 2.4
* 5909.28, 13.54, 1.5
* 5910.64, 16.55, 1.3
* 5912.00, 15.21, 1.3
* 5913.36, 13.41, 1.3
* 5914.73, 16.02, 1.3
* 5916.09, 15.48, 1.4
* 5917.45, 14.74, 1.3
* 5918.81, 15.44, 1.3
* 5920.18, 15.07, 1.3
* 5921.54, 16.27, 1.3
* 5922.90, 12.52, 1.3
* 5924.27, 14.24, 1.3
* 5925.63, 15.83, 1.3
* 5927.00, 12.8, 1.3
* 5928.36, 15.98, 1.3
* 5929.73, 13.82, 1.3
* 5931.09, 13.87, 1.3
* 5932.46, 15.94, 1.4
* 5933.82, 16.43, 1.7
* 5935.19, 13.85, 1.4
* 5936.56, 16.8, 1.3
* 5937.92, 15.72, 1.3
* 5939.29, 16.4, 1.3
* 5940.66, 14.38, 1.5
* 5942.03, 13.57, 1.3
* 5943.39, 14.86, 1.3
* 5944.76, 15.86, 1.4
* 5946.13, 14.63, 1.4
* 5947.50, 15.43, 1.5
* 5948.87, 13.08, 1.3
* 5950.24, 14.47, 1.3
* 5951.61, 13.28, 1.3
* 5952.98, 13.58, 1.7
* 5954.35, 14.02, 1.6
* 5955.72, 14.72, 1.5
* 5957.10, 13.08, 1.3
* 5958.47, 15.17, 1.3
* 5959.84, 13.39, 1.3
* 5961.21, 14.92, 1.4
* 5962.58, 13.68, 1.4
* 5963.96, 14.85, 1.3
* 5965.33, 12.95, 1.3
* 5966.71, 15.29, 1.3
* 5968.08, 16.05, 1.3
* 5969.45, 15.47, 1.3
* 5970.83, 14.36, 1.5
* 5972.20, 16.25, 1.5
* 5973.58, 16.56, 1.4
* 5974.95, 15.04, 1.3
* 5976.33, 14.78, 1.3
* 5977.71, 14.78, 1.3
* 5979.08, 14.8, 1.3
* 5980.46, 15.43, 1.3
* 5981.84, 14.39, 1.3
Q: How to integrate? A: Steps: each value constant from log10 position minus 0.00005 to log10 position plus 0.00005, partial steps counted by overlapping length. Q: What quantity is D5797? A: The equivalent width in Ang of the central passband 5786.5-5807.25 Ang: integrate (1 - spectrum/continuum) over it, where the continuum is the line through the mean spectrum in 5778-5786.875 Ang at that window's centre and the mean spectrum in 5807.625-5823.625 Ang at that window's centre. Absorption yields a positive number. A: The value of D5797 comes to -1.7 Ang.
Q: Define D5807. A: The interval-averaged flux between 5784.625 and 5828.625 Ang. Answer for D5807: 15.7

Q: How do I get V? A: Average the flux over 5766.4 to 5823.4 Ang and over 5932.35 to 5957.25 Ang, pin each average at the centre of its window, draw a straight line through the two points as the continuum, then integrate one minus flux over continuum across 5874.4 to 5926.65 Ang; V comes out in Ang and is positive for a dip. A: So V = 7.6 Ang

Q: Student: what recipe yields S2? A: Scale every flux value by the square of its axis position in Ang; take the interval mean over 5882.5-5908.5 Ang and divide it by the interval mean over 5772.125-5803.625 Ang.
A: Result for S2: 0.72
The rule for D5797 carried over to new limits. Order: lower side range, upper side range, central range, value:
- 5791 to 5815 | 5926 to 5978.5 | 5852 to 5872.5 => 1.4 Ang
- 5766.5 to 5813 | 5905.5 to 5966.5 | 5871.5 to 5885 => 0.4 Ang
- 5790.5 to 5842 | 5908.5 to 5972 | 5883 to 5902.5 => 7.4 Ang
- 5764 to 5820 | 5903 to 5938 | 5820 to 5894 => 3.1 Ang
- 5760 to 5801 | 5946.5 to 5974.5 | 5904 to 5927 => -0.1 Ang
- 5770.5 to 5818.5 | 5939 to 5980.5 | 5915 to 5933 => 0.0 Ang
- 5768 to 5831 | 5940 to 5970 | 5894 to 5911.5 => 3.3 Ang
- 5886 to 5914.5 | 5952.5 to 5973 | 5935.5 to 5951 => -1.7 Ang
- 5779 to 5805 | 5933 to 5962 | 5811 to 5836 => -0.8 Ang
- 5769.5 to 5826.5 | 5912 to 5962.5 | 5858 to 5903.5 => 8.2 Ang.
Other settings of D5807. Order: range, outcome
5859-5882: 14.5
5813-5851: 16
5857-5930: 13.2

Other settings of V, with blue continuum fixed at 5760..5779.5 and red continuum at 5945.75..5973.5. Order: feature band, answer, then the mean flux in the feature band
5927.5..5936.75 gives -0.36 Ang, 15.1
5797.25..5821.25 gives -1.72 Ang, 15.9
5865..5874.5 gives 0.54 Ang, 13.9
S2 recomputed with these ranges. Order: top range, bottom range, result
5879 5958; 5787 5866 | 0.88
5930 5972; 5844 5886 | 1.03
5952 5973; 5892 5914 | 1.24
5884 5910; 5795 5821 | 0.69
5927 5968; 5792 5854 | 0.95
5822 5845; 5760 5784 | 1.12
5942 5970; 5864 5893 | 1.16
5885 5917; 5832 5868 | 0.76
